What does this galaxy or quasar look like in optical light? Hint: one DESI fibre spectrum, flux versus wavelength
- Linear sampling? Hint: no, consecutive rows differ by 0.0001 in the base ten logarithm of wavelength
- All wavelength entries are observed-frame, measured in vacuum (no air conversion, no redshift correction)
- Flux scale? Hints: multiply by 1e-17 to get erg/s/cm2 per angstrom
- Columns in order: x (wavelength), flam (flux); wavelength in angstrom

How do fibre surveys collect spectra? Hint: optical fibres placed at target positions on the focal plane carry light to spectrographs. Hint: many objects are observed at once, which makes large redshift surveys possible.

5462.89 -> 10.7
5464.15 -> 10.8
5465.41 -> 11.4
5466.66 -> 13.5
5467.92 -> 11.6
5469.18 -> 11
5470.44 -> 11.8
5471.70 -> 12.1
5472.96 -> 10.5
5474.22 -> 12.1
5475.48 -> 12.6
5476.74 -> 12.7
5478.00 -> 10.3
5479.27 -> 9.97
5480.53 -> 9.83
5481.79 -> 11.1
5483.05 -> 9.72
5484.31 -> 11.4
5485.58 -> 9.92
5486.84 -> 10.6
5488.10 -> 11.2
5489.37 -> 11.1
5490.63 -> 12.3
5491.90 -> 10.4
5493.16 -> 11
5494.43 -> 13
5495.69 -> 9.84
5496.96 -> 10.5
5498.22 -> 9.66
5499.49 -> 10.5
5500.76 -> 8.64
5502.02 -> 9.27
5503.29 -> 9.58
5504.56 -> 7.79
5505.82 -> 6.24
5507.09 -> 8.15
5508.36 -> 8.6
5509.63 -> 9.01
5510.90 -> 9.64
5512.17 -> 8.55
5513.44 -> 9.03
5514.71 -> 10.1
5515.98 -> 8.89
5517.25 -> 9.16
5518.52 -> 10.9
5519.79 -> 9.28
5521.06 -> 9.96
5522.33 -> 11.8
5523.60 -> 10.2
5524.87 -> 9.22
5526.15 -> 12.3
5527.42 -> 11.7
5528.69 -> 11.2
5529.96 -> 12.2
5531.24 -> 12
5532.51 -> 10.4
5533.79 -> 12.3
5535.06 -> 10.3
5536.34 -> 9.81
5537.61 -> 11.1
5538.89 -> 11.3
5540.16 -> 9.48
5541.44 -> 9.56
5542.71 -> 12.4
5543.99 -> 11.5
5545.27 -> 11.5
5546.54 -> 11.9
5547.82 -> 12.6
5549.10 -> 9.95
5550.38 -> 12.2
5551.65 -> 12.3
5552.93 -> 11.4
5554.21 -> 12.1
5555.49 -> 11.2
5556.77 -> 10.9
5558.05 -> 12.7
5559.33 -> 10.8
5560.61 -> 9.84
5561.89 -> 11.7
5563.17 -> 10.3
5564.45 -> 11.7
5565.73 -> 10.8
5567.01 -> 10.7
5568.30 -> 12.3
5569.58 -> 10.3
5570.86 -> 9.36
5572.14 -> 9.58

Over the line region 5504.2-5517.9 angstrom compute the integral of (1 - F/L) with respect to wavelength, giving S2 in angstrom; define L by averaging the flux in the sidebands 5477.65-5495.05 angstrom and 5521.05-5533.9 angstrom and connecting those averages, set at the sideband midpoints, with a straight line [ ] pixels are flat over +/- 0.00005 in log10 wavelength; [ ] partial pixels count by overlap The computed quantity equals 3.0 angstrom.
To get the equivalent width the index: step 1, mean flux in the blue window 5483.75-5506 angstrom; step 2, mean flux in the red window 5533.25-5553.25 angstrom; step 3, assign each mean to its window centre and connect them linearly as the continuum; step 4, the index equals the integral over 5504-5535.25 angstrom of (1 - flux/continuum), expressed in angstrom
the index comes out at 2.3 angstrom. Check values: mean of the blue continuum 10.2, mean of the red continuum 11.2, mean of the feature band 9.96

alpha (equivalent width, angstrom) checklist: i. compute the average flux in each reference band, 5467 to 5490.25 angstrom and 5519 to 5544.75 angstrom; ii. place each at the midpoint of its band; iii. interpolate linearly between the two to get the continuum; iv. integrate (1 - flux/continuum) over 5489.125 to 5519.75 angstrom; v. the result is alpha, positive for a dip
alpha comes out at 3.9 angstrom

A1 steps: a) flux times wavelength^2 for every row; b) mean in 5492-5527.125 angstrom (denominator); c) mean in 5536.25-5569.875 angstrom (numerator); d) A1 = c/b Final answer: 1.2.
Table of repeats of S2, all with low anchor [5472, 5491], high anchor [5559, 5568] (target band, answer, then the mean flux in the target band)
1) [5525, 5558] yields -1.2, 11.3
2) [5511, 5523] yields 1.3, 9.74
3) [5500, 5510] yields 2.3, 8.42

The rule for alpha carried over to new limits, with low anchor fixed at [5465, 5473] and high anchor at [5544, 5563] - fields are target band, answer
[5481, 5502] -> 1.9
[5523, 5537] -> 0.6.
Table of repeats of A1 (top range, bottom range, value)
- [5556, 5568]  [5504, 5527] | 1.20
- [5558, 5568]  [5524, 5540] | 1.00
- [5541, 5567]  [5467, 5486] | 1.05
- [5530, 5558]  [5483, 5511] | 1.16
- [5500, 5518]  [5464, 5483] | 0.78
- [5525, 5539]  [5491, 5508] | 1.18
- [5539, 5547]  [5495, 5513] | 1.25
